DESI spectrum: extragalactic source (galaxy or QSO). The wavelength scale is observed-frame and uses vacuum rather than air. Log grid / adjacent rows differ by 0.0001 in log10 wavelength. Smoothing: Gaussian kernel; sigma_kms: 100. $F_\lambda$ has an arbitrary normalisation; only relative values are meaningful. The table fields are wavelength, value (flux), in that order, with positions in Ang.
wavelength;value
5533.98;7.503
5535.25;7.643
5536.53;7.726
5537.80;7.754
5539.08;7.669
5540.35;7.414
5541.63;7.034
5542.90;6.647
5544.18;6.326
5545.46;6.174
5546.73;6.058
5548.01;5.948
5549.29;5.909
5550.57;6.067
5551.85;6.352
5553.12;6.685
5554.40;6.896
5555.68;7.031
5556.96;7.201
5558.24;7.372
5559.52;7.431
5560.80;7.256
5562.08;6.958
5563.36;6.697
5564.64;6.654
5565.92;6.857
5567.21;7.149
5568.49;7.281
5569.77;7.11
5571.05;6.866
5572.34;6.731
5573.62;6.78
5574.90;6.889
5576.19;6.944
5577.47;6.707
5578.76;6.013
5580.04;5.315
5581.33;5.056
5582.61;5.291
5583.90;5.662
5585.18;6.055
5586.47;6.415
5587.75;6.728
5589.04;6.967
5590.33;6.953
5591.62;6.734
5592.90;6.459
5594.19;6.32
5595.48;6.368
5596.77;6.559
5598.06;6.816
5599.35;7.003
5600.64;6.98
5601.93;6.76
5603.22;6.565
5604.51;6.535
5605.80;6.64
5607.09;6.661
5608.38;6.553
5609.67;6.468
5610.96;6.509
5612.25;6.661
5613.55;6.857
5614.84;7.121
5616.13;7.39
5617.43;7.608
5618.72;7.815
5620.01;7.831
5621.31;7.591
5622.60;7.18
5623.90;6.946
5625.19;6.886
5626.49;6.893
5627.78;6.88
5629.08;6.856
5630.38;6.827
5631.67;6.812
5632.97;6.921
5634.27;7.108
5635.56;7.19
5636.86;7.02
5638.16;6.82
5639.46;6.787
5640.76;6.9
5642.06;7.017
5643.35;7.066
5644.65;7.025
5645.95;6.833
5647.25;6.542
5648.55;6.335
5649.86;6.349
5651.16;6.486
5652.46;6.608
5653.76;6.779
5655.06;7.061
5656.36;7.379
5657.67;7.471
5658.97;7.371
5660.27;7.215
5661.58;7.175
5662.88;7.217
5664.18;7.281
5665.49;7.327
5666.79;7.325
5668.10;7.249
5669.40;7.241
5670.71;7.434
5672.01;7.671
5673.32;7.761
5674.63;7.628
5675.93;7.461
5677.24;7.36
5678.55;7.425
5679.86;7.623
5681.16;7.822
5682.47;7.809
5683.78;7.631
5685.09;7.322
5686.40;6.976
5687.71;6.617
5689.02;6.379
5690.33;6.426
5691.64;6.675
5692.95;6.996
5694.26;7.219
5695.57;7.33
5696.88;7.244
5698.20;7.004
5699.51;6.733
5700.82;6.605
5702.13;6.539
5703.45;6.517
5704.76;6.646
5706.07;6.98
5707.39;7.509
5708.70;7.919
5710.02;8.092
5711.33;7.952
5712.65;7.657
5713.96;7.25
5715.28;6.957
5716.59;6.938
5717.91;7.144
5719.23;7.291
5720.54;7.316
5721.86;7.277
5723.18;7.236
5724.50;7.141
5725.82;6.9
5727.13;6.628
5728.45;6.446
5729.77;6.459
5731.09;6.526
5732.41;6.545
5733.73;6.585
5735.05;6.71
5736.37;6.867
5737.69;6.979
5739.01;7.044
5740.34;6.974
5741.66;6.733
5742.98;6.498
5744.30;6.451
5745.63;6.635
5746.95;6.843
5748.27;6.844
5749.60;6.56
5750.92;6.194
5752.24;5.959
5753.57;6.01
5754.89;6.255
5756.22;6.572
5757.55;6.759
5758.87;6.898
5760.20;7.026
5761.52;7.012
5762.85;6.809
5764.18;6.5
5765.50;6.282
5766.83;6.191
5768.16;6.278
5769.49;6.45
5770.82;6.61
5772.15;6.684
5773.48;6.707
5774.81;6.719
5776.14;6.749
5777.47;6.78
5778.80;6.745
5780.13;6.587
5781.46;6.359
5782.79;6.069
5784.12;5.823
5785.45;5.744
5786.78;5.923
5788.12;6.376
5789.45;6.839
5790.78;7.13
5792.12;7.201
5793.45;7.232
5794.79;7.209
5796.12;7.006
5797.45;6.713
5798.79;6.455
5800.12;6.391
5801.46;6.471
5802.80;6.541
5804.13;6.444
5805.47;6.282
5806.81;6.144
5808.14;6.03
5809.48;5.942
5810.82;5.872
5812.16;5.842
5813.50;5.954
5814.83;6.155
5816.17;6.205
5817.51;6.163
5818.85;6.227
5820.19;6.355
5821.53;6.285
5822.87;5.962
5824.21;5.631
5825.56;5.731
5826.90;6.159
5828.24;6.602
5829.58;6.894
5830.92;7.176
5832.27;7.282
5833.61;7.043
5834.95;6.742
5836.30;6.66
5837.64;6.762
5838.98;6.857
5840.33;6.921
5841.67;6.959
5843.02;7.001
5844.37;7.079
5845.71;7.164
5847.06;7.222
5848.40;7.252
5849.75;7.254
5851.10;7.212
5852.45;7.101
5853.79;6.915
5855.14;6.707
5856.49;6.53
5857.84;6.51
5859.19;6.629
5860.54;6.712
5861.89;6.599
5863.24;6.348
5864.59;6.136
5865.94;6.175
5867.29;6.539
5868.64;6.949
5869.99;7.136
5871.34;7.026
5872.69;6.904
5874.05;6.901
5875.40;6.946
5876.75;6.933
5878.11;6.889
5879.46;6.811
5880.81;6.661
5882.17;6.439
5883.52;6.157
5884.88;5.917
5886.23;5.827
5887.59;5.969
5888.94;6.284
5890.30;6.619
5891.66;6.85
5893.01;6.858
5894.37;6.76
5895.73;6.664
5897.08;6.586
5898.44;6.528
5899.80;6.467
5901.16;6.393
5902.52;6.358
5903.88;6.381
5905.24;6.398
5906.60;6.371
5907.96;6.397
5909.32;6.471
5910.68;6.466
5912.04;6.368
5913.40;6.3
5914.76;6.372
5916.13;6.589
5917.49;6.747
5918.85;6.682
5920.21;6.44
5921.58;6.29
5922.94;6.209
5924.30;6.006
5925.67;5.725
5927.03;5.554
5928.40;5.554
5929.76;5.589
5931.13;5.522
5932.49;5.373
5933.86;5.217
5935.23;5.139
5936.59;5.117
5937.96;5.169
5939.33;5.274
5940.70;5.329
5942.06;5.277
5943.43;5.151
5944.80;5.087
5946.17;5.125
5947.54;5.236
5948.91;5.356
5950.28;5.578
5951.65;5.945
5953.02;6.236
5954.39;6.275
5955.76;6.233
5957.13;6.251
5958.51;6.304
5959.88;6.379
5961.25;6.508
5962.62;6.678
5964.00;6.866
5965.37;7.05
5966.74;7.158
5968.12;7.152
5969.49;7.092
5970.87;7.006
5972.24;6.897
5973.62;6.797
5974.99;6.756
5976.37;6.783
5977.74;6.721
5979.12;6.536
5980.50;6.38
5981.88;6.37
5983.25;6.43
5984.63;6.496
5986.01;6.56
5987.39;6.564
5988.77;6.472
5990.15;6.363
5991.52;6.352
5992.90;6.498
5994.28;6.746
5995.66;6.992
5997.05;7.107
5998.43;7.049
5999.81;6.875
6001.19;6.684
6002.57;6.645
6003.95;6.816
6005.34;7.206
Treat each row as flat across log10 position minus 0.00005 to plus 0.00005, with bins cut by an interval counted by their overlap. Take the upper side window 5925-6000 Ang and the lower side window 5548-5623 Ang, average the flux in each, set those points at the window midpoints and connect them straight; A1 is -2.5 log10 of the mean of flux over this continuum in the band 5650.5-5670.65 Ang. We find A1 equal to -0.09 mag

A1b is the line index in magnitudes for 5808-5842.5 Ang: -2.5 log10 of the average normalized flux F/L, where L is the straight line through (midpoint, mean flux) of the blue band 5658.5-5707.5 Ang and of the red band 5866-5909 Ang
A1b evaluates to 0.06 mag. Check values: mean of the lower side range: 7.17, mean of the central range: 6.41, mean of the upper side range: 6.57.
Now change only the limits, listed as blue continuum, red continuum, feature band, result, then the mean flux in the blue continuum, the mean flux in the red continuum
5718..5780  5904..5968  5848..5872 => -0.08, 6.69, 6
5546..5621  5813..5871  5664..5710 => -0.08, 6.68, 6.65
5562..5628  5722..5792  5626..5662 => -0.04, 6.72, 6.6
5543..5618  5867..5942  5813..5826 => 0.05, 6.63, 6.27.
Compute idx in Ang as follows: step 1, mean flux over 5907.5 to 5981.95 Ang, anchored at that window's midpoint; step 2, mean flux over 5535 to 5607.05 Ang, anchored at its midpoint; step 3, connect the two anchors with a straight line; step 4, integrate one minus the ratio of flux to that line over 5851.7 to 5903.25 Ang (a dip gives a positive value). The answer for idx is -3.08 Ang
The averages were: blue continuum 6.68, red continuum 6.13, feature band 6.6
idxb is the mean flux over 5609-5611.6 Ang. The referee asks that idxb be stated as 6.5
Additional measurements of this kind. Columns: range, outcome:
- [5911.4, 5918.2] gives 6.48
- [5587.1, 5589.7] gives 6.85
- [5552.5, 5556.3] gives 6.87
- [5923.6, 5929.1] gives 5.71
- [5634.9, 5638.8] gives 7.02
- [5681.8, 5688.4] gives 7.26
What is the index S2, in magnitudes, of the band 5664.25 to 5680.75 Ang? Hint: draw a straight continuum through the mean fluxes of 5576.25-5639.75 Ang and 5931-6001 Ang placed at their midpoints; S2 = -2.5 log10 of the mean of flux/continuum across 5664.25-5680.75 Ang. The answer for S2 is -0.127 mag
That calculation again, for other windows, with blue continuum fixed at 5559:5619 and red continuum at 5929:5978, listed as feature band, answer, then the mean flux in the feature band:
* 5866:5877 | -0.116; 6.88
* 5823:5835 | -0.049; 6.55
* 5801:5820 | 0.022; 6.16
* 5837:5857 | -0.127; 7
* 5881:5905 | -0.047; 6.42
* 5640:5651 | -0.027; 6.75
